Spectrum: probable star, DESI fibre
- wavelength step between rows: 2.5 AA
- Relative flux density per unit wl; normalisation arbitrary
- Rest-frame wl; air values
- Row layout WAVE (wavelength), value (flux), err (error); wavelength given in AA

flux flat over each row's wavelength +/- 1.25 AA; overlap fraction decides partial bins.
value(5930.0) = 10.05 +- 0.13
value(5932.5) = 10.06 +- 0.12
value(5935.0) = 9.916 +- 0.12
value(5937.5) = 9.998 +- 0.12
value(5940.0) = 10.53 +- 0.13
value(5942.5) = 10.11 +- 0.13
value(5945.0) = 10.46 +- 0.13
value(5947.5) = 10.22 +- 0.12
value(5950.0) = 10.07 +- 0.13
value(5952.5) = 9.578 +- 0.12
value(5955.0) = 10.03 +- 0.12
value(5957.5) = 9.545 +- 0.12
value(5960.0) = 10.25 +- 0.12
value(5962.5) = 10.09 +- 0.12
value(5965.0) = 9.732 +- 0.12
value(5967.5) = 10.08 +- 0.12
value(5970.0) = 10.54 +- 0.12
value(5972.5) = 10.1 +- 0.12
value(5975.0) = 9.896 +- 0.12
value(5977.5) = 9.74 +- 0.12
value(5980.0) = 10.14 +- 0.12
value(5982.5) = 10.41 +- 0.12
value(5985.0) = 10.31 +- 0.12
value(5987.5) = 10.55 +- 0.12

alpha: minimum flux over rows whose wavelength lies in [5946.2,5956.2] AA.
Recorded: 9.578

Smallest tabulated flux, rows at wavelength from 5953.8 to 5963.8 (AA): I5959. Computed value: 9.545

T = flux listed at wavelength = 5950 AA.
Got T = 10.07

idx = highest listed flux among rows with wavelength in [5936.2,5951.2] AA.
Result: 10.53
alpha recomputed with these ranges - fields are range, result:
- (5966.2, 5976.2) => 9.896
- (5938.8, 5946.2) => 10.11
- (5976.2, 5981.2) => 9.74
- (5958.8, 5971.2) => 9.732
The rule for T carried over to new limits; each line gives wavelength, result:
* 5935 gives 9.916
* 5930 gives 10.05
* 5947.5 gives 10.22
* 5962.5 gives 10.09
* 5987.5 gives 10.55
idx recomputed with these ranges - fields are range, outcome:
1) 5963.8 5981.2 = 10.54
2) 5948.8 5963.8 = 10.25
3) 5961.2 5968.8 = 10.09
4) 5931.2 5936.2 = 10.06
